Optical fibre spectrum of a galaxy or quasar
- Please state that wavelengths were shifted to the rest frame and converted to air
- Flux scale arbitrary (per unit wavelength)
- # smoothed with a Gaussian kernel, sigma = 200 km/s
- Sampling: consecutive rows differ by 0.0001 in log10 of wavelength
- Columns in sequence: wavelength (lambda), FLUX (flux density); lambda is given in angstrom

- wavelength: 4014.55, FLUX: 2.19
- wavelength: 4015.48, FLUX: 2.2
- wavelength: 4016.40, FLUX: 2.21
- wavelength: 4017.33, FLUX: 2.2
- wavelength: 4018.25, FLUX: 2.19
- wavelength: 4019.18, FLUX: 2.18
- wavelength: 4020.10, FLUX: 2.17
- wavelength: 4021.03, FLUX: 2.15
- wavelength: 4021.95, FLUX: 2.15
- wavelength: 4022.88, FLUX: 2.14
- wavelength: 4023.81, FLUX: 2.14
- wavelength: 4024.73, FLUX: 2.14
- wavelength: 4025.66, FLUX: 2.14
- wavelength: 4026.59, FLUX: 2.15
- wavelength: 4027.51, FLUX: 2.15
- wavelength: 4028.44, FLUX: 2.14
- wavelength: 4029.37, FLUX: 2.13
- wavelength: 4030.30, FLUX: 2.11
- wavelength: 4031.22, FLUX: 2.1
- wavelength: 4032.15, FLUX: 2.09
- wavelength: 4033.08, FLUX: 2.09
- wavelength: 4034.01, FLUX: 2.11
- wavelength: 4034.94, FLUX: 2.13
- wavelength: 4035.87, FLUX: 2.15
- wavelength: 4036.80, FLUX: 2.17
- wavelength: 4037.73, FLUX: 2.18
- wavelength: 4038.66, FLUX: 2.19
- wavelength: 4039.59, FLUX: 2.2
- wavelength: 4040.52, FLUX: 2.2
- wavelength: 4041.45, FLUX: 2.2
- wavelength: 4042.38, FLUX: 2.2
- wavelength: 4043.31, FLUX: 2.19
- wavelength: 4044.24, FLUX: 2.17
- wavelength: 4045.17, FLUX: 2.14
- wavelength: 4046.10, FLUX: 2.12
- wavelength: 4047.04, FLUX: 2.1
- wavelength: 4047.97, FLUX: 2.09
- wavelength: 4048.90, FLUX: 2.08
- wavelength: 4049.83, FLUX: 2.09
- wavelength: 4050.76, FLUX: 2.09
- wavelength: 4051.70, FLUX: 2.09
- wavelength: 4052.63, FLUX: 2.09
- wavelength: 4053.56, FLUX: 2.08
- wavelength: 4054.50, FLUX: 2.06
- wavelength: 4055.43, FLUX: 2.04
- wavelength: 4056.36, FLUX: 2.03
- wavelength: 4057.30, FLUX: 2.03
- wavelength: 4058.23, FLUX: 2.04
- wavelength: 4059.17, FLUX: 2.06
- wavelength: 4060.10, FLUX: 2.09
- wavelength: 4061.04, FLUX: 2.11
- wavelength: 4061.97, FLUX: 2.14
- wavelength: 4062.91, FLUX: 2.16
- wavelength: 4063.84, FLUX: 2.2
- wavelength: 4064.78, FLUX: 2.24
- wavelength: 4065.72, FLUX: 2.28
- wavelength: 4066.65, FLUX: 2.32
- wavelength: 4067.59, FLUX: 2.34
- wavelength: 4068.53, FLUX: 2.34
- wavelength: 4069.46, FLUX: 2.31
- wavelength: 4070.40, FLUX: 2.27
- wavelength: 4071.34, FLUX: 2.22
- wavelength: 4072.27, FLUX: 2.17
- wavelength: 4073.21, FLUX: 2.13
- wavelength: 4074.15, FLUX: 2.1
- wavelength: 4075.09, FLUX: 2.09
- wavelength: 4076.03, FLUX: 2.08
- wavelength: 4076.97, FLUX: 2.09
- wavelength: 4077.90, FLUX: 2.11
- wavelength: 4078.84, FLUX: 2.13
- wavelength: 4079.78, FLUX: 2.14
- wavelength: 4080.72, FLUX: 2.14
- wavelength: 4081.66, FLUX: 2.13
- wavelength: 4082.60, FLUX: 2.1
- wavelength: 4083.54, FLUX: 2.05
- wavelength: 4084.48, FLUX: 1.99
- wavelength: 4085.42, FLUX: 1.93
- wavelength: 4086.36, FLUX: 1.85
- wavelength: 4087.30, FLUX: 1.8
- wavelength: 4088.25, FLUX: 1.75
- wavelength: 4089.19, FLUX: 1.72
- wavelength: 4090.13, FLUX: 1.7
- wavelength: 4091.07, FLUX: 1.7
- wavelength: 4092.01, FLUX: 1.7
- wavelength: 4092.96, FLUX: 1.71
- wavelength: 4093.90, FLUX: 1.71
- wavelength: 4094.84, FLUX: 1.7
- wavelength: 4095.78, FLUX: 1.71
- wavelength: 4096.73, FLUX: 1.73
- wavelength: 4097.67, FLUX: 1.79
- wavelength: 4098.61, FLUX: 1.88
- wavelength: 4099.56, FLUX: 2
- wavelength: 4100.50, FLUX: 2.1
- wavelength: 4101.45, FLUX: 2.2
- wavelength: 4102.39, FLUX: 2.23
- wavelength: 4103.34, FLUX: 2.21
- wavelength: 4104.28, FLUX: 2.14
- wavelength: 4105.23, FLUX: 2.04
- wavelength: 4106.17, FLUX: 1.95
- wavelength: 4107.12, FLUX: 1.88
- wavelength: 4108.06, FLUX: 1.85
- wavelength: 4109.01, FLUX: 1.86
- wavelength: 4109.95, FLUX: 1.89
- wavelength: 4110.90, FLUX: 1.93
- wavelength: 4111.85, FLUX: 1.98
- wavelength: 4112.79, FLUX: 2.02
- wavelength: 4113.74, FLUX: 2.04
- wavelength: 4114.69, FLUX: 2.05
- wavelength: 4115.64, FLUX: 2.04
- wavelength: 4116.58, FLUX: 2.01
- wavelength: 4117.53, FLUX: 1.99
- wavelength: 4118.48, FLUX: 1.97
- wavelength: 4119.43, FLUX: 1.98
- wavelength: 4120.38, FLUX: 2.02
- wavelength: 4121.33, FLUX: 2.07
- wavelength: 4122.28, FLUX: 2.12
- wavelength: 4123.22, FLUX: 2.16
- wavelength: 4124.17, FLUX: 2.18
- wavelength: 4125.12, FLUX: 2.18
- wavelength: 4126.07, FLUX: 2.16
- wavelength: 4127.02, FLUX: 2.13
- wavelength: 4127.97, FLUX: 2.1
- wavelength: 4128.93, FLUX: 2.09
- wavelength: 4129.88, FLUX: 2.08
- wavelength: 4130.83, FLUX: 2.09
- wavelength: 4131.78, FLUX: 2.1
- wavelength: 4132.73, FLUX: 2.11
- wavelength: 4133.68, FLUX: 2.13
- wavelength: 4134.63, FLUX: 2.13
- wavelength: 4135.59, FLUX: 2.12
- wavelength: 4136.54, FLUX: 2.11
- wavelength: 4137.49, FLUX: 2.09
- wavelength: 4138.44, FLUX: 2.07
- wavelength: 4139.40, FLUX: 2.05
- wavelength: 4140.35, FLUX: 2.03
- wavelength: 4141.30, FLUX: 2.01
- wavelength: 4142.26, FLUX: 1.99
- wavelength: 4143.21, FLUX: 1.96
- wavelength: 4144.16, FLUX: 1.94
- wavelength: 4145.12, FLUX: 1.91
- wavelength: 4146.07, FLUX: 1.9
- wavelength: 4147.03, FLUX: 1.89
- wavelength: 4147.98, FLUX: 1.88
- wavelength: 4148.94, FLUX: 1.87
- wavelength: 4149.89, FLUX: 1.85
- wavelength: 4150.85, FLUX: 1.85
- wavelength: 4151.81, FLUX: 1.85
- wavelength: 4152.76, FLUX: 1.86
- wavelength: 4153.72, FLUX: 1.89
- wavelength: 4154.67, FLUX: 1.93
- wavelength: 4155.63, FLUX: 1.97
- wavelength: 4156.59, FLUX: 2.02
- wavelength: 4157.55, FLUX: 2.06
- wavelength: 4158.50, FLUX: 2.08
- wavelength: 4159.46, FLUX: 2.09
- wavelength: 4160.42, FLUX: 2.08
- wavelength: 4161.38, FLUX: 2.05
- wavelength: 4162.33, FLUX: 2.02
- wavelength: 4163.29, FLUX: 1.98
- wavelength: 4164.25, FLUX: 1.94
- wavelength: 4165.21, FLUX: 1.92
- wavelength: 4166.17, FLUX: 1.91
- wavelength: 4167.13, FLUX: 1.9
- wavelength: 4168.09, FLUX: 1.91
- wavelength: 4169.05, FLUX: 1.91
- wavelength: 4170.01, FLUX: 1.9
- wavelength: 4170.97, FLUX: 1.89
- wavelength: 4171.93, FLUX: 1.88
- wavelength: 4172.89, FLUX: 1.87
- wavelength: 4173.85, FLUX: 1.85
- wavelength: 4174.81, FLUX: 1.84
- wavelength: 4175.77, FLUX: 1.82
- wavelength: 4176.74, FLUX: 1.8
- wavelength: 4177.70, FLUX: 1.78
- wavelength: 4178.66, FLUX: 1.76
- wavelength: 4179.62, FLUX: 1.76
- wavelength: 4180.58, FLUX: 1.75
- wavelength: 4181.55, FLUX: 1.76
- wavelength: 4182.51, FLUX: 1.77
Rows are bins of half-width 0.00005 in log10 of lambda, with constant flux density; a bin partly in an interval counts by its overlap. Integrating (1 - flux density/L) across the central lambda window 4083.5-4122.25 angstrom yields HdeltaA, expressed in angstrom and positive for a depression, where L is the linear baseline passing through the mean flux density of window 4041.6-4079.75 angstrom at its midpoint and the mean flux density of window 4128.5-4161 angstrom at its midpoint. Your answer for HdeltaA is 2.7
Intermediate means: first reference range 2.14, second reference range 2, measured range 1.92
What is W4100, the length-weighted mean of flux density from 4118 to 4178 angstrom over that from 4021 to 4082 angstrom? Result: 0.93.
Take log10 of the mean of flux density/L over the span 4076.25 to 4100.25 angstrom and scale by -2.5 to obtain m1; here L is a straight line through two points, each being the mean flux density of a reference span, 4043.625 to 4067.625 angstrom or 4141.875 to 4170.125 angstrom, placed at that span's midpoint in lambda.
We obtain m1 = 0.094 mag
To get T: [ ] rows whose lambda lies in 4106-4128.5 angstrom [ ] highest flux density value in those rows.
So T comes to 2.18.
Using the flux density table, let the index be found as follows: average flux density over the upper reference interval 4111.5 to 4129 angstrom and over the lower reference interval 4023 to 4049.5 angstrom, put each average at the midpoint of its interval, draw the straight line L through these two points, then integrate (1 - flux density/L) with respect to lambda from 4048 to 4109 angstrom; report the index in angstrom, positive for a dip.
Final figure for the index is 2.1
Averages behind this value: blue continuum 2.14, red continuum 2.07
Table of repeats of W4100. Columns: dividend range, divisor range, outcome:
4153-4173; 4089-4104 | 1.05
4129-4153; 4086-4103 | 1.09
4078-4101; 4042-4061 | 0.90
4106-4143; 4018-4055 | 0.96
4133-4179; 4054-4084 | 0.91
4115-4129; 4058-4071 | 0.94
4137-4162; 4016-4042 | 0.91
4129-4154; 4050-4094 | 0.97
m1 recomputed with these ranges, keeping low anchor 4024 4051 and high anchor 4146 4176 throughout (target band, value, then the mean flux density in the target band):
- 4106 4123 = 0.013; 1.98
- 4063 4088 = -0.030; 2.13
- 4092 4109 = 0.060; 1.92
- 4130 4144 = -0.054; 2.07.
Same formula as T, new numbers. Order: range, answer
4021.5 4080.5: 2.34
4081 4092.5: 2.13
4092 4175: 2.23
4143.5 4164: 2.09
